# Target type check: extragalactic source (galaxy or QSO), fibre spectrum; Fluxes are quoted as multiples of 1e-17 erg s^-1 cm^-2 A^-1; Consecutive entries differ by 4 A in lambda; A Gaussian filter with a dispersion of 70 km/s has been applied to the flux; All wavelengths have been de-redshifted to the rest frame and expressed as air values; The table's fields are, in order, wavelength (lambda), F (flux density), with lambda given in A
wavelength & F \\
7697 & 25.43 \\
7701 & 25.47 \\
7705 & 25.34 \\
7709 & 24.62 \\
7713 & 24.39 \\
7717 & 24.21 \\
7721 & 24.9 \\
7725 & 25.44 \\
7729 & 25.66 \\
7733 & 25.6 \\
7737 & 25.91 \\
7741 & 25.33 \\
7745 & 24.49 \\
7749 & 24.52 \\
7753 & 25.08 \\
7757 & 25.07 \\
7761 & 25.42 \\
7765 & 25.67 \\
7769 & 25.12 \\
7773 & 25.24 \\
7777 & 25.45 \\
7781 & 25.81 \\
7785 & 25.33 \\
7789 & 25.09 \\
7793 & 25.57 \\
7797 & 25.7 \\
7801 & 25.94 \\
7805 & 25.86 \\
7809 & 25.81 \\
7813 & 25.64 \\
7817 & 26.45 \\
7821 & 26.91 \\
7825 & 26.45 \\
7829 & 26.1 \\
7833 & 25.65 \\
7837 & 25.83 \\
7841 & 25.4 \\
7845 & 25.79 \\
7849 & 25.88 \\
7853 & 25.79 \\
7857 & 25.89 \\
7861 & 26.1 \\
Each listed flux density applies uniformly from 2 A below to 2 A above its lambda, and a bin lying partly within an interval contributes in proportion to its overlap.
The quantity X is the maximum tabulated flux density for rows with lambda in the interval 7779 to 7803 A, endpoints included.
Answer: 25.94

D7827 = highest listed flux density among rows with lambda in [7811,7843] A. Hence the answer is 26.91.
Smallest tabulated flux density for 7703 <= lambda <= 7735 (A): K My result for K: 24.21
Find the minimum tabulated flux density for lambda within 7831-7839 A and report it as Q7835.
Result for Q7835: 25.65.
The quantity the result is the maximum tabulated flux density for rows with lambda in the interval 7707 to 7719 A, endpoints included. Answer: 24.62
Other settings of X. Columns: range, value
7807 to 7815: 25.81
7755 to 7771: 25.67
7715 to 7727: 25.44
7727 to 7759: 25.91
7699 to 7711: 25.47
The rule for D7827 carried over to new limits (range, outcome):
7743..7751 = 24.52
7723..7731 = 25.66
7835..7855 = 25.88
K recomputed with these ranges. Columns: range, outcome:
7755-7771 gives 25.07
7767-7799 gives 25.09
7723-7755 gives 24.49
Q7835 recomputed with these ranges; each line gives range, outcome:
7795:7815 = 25.64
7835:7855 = 25.4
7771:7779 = 25.24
